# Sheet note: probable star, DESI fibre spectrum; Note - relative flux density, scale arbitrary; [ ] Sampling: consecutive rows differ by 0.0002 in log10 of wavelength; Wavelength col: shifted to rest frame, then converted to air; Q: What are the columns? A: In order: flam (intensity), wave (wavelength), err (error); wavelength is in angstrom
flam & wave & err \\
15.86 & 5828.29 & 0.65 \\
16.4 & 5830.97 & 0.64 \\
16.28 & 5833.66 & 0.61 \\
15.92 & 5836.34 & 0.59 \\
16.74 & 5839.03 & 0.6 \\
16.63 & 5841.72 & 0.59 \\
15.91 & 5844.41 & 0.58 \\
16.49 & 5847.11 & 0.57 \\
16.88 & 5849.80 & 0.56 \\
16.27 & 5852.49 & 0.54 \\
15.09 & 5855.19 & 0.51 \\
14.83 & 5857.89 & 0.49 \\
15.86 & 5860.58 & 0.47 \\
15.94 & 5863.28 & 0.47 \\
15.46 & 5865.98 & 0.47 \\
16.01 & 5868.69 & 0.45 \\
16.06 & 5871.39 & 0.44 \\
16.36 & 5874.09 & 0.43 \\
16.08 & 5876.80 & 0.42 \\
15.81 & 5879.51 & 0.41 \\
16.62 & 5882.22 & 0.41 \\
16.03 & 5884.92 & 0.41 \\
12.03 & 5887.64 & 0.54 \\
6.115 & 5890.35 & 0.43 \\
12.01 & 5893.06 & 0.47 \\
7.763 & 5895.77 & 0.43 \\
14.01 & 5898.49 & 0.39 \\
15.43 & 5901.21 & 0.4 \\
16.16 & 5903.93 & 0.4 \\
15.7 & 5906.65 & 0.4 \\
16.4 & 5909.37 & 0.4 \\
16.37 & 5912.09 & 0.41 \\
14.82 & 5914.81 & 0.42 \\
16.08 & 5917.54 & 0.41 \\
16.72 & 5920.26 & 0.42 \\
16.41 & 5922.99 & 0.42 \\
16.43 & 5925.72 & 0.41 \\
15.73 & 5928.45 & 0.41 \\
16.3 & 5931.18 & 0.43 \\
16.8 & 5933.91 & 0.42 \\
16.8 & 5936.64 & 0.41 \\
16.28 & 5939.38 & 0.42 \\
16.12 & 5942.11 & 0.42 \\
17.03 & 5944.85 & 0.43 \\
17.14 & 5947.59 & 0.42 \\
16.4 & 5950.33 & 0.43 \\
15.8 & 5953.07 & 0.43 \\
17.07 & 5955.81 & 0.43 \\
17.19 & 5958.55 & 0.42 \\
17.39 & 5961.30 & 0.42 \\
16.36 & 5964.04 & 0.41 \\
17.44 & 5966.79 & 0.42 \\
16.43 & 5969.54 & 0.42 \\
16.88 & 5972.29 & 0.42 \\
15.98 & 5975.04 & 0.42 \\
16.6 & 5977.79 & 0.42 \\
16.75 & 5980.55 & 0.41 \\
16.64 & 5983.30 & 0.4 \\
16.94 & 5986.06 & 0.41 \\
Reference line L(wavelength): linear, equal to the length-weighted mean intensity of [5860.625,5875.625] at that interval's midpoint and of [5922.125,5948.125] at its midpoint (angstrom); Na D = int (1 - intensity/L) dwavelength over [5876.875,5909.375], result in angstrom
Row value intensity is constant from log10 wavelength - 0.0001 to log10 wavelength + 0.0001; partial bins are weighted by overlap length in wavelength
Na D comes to 5.0 angstrom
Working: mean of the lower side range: 16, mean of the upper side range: 16.5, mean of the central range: 13.7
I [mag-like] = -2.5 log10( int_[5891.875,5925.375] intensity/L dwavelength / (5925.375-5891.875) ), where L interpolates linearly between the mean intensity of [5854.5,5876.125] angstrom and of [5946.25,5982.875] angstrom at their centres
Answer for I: 0.090 mag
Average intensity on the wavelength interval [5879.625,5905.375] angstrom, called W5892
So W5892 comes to 13.1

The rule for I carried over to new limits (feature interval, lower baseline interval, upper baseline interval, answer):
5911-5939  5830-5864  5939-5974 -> 0.02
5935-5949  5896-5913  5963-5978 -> -0.05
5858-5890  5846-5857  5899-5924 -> 0.05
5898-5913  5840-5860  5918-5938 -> 0.04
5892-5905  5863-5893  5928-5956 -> 0.17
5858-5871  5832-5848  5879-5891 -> -0.07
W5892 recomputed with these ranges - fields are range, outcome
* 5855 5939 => 15.1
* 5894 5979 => 16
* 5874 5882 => 16.1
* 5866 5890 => 15.2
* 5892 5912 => 14.1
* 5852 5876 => 15.8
